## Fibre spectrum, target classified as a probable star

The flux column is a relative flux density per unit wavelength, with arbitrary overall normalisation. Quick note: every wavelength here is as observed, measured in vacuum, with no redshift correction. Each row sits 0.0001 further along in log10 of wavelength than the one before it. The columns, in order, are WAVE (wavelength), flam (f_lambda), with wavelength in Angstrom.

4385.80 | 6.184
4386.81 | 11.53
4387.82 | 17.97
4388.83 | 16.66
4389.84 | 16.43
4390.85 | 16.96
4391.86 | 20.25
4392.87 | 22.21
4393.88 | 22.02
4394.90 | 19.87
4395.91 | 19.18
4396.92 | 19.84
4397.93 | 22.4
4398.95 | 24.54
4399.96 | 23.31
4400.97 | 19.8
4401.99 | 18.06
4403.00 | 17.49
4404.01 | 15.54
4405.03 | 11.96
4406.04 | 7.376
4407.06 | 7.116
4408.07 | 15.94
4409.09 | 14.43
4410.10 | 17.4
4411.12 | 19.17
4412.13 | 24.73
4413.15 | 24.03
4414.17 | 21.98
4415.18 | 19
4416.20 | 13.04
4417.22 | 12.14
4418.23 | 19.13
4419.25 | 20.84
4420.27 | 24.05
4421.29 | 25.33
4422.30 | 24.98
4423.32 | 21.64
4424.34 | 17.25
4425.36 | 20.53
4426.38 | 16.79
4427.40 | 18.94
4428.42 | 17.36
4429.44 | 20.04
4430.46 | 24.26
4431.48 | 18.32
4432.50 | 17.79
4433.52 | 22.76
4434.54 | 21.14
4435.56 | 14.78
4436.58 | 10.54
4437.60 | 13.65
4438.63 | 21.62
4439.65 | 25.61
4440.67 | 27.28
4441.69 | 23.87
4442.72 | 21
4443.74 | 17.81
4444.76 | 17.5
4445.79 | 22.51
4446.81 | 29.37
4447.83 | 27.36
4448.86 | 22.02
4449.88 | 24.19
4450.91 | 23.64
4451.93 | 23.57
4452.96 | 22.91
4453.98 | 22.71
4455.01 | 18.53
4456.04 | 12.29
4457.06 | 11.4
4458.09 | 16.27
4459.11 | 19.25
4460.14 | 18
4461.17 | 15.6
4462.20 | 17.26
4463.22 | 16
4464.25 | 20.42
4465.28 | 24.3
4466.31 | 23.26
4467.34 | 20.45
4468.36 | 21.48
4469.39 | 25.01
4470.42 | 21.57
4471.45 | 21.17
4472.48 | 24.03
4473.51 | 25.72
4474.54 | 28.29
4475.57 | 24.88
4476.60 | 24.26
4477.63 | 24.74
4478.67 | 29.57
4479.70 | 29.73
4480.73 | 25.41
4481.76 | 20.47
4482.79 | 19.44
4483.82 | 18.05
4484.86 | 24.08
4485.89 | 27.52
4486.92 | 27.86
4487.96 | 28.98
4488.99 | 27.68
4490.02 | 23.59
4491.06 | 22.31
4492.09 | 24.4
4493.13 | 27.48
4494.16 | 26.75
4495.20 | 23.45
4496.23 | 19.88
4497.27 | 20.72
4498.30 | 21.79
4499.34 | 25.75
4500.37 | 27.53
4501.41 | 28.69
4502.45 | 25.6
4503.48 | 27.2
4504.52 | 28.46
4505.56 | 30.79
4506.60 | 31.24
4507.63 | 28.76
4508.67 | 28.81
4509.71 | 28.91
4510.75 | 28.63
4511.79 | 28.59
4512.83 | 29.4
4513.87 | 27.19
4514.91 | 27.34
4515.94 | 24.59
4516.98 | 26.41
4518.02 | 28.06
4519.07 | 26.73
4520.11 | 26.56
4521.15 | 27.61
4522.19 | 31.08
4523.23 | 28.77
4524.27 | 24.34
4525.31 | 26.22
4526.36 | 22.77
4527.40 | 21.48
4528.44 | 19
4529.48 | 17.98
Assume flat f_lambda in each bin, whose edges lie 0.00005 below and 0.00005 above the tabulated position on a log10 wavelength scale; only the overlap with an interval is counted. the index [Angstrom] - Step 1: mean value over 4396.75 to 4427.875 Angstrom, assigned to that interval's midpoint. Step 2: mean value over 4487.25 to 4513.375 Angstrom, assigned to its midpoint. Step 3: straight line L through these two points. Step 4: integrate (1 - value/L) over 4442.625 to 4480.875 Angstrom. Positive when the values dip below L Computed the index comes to 2.0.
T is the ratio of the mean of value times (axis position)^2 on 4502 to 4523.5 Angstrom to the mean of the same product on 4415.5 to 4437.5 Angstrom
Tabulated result 1.5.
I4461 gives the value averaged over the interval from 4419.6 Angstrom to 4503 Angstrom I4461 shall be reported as 22.2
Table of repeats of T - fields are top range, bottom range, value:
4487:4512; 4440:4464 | 1.32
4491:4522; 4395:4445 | 1.46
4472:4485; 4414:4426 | 1.26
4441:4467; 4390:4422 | 1.12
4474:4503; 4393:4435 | 1.35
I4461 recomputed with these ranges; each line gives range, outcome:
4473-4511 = 25.9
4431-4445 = 19.6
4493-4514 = 26.9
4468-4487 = 24.3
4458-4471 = 20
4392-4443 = 19.2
